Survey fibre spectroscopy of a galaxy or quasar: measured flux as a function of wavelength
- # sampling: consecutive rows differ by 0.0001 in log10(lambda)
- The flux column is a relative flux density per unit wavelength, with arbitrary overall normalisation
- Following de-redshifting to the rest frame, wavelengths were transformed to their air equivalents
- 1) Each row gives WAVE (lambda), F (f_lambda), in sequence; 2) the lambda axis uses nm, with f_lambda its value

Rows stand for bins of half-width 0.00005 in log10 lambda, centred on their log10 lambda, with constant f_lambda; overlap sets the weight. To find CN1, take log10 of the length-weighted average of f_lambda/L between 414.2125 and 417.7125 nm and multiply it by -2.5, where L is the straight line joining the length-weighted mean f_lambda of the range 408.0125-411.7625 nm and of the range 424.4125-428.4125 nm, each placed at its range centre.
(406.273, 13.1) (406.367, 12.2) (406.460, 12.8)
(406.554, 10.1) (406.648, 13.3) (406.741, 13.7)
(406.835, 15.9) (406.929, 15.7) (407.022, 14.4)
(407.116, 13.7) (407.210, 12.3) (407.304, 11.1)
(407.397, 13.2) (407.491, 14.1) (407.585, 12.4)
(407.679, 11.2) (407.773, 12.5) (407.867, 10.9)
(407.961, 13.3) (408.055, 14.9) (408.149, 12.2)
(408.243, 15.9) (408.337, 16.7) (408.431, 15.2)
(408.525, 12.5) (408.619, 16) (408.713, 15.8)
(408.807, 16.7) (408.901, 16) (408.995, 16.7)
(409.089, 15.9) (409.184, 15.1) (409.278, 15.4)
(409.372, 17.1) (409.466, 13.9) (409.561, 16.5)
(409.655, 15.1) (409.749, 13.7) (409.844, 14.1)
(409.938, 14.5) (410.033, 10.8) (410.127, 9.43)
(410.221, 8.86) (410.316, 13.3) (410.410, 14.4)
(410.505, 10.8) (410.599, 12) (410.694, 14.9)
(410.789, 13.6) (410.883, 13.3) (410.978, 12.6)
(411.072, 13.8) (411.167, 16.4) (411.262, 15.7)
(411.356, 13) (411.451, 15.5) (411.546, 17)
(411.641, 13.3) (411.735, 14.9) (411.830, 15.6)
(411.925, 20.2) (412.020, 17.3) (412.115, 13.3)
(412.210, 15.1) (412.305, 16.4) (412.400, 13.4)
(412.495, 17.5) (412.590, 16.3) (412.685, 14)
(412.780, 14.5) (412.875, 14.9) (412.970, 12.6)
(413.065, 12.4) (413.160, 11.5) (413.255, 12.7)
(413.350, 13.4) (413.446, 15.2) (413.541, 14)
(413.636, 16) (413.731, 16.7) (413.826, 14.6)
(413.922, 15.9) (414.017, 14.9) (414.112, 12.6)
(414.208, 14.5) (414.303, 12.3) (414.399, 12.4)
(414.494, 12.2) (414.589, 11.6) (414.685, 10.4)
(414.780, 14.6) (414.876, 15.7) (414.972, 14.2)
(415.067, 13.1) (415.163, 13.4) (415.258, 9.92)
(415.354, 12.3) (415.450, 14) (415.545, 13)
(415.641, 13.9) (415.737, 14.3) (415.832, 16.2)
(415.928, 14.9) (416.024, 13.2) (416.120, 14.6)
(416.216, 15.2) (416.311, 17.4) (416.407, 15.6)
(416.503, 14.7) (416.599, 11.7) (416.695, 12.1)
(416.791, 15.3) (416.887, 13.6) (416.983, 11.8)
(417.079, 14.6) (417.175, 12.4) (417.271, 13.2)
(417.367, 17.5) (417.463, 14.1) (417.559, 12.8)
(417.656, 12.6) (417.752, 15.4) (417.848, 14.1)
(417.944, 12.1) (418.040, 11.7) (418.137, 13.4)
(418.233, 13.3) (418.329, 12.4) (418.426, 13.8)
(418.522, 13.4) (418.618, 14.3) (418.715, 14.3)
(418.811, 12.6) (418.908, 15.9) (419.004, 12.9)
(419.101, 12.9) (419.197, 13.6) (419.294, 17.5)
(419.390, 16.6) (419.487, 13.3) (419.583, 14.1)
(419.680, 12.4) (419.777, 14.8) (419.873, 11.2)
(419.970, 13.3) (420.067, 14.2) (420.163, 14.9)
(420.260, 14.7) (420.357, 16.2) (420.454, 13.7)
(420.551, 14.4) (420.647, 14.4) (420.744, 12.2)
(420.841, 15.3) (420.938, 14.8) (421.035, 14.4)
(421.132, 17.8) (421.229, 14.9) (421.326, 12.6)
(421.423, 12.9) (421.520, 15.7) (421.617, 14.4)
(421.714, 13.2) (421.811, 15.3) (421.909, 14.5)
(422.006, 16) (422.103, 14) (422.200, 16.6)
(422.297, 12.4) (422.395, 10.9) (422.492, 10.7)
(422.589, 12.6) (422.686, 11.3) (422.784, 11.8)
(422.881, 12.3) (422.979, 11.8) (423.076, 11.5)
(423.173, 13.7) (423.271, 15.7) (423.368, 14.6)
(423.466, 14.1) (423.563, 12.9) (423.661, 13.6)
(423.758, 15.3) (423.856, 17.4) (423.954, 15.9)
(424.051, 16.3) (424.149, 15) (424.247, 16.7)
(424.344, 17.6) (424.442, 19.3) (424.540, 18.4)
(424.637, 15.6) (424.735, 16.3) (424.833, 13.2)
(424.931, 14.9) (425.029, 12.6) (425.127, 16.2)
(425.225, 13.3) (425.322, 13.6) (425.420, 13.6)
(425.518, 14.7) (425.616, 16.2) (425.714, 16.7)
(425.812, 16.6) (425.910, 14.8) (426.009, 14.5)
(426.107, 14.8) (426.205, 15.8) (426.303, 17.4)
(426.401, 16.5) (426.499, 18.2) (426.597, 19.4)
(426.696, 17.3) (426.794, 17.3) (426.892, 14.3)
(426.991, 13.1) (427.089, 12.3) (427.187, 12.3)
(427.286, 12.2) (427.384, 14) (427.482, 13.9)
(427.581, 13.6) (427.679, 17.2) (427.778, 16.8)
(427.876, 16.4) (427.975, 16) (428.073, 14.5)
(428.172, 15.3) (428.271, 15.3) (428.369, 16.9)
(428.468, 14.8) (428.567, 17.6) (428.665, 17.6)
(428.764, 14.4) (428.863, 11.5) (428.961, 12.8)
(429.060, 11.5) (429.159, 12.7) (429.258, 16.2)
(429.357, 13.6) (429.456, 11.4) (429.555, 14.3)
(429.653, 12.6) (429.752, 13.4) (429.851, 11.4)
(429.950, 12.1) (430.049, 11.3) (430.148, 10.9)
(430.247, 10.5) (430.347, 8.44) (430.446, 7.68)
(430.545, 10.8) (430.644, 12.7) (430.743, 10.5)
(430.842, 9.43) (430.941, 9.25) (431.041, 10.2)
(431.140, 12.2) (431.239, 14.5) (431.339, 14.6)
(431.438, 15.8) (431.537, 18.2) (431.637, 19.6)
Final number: 0.082 mag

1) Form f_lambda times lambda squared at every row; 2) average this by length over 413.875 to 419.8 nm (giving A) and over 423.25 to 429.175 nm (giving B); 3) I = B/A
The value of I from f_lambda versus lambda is 1.2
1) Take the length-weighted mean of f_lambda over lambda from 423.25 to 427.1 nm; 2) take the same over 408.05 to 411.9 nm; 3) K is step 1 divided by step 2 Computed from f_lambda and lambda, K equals 1.08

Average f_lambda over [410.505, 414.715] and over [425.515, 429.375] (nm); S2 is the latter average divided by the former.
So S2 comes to 1.06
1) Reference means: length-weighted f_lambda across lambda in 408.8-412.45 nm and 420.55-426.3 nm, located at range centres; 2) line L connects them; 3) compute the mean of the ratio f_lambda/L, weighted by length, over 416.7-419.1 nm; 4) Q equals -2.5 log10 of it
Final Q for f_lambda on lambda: 0.07 mag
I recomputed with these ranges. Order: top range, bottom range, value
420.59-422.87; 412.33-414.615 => 1.02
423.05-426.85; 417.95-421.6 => 1.14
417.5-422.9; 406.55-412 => 1.03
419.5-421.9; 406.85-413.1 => 1.05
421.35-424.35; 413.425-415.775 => 1.07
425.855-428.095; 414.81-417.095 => 1.16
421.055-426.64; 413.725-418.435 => 1.12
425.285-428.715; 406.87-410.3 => 1.21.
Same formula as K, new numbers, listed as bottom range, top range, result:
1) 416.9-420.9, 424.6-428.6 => 1.10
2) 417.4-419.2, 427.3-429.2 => 1.10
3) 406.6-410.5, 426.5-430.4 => 1.01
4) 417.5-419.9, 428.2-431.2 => 0.91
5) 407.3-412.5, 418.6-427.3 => 1.02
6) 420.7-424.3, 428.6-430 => 0.94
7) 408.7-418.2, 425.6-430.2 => 1.04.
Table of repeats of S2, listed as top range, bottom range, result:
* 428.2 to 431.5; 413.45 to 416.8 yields 0.91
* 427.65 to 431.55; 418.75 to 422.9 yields 0.95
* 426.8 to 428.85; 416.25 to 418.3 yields 1.08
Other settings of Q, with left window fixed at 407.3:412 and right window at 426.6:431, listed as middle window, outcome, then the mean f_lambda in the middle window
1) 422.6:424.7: -0.088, 14.8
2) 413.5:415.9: 0.022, 13.7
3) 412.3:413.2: -0.015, 14.3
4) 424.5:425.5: -0.090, 14.7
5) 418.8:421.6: -0.041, 14.3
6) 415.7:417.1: -0.032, 14.3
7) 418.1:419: 0.012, 13.7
